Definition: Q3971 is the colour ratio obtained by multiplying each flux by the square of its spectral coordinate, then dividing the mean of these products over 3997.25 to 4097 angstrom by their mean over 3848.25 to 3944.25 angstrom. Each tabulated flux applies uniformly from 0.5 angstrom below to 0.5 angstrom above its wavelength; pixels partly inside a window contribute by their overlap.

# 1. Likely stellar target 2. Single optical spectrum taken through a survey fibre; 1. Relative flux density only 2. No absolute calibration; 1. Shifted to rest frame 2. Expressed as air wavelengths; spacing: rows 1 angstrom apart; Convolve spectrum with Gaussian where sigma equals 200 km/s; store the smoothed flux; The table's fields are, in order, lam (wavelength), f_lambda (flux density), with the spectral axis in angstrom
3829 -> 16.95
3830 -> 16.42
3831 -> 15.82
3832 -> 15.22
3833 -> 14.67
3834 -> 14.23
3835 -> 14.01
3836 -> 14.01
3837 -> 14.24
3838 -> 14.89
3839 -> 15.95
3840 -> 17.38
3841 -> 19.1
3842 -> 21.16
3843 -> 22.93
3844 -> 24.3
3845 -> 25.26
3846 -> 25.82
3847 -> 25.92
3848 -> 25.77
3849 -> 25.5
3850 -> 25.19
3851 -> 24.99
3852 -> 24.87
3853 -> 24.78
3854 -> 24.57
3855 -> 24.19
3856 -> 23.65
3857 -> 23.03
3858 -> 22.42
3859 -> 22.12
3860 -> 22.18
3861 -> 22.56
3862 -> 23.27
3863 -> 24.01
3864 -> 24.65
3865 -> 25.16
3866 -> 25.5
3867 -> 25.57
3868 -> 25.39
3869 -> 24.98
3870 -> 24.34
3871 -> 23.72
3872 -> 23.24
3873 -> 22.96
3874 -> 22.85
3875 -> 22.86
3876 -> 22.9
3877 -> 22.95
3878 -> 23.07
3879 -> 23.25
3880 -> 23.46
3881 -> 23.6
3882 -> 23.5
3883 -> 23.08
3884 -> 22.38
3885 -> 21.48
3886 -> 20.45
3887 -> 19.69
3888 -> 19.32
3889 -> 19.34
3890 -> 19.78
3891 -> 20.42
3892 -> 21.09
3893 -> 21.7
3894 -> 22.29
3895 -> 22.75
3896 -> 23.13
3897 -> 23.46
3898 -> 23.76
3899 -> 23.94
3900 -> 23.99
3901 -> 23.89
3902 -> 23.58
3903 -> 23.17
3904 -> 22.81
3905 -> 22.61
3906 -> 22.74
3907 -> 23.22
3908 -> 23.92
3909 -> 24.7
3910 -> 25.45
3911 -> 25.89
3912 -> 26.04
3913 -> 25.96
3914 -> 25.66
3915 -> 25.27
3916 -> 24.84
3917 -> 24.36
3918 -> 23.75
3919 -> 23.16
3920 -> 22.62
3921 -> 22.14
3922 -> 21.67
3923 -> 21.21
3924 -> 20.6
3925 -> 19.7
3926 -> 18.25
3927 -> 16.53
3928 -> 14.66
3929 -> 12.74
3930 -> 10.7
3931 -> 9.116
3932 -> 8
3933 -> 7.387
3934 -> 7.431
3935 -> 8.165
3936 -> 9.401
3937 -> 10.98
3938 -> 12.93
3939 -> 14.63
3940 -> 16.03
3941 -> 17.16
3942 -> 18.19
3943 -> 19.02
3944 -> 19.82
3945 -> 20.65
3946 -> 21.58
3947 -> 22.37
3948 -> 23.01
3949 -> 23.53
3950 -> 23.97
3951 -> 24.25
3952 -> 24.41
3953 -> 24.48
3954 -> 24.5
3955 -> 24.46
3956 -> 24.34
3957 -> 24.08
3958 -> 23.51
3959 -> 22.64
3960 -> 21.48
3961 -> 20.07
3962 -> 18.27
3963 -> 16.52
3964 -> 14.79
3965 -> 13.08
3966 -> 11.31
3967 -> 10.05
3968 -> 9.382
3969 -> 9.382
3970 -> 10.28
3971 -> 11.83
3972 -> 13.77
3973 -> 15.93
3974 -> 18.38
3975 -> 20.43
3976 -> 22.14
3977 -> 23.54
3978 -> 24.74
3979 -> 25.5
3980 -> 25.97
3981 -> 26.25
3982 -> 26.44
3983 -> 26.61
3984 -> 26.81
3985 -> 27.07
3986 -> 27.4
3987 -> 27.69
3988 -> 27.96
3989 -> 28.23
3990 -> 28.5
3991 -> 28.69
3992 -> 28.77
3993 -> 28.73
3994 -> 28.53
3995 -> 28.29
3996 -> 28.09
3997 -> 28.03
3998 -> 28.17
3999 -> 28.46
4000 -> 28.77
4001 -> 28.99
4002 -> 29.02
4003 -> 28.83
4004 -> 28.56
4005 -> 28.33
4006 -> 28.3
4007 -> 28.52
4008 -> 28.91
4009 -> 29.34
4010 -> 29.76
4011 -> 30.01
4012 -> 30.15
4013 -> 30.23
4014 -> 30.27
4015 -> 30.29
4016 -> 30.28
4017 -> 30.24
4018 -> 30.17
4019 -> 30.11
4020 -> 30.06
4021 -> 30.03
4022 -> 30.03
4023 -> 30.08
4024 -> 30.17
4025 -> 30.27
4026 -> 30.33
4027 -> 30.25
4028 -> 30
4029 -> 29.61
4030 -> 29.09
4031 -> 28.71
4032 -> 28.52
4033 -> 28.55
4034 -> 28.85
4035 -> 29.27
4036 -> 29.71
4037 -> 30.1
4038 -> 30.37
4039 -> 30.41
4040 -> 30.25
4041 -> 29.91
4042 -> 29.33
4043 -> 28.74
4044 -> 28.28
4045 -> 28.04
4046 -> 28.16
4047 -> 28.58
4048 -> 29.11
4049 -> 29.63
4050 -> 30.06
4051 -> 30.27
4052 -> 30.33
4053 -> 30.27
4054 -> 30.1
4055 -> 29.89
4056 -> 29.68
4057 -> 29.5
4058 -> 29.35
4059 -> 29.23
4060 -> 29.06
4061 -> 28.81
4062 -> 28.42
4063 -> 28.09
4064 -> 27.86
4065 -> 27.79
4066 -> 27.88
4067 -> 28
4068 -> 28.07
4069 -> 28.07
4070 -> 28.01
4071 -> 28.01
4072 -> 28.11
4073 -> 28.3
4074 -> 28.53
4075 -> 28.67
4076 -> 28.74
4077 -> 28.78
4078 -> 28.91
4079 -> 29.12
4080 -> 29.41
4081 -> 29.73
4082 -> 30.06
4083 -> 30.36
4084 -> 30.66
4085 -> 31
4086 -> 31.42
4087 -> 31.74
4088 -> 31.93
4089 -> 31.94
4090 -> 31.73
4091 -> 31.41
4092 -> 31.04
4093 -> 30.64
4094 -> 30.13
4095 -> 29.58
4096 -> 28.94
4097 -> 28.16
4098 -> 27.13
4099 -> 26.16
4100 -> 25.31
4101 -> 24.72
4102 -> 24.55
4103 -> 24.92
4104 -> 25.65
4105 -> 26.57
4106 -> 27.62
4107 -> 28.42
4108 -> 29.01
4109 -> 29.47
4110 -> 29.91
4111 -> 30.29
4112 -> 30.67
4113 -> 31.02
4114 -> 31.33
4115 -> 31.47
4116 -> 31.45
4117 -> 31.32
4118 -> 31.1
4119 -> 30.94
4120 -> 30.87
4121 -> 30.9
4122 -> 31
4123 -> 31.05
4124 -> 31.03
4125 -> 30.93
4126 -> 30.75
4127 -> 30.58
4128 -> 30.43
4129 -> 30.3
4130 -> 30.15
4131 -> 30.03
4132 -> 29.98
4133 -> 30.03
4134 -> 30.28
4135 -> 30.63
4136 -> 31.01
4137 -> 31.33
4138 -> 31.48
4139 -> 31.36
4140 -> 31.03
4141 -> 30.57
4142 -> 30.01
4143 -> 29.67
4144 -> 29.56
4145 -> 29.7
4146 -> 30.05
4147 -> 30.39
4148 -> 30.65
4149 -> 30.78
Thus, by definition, 1.50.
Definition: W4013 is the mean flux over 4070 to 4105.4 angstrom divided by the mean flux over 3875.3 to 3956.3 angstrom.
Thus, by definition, 1.40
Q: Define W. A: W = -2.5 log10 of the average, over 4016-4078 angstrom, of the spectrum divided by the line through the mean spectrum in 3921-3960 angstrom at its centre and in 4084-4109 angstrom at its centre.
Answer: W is -0.155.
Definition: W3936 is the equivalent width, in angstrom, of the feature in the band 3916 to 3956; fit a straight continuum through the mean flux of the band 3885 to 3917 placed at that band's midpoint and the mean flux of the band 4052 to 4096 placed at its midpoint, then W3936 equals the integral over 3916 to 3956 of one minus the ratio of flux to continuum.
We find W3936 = 10.0 angstrom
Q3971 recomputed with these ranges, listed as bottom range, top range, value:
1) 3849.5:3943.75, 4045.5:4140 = 1.54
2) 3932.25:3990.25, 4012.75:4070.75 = 1.56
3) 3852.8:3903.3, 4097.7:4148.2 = 1.46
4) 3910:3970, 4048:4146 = 1.72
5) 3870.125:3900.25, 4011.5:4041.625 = 1.44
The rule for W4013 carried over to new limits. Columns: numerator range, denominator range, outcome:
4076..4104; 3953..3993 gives 1.36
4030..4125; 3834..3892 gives 1.31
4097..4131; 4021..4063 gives 0.99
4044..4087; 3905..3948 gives 1.54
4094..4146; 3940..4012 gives 1.27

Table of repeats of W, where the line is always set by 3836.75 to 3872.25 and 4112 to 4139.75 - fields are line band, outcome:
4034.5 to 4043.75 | -0.05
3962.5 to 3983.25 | 0.43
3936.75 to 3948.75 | 0.37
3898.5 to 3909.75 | 0.05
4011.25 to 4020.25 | -0.09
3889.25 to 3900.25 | 0.10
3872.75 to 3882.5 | 0.03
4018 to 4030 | -0.08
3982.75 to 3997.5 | -0.04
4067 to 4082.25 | 0.03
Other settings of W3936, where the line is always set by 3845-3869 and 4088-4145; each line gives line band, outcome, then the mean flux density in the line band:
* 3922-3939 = 8.3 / 13.3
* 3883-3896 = 2.1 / 21.1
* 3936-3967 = 8.0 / 19.5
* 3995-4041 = -2.8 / 29.5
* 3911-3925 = 1.1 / 23.6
